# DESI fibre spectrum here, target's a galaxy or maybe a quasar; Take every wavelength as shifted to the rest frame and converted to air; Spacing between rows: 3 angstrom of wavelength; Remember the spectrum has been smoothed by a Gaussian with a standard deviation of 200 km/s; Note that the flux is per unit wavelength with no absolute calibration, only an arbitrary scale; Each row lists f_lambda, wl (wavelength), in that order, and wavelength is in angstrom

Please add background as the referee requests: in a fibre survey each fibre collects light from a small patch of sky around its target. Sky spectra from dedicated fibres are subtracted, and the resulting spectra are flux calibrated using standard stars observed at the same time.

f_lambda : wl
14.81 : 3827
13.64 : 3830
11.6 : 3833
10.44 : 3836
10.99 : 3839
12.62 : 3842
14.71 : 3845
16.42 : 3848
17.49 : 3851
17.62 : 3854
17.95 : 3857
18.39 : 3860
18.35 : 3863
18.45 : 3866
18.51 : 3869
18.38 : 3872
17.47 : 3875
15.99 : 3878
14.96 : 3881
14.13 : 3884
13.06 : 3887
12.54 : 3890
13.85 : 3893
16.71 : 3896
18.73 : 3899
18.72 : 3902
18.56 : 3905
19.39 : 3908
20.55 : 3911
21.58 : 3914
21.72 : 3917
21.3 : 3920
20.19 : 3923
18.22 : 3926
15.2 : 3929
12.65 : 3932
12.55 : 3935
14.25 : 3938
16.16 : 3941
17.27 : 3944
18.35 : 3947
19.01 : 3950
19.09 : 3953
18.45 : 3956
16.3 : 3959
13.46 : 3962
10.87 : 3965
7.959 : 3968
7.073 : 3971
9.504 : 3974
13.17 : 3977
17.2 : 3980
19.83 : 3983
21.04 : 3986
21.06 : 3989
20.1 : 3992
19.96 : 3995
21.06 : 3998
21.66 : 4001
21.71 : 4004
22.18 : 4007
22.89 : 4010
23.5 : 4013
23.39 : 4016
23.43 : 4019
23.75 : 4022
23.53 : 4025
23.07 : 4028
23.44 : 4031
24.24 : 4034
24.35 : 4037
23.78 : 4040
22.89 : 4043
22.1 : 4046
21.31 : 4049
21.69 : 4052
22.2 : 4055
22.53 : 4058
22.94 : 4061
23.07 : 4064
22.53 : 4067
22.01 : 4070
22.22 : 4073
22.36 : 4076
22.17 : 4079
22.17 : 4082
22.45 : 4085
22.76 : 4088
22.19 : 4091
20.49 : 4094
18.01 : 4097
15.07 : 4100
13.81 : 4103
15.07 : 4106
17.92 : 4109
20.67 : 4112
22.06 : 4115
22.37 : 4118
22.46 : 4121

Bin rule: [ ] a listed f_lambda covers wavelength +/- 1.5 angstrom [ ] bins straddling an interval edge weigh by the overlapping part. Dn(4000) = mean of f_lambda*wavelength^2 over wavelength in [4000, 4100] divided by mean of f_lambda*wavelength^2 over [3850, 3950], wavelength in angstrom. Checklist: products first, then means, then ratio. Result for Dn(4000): 1.40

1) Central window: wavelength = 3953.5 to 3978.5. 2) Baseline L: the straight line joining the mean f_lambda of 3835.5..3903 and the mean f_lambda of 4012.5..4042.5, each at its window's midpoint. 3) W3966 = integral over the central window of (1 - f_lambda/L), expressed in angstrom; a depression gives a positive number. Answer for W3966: 10.0 angstrom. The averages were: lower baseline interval 16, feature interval 12.4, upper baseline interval 23.6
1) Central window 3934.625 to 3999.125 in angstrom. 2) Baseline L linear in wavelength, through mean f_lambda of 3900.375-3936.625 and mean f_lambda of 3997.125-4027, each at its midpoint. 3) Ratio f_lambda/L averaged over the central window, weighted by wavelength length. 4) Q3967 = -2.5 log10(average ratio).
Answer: 0.27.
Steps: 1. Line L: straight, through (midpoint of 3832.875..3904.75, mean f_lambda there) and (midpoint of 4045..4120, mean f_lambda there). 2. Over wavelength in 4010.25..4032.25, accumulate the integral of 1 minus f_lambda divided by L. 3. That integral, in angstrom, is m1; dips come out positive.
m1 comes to -4.48 angstrom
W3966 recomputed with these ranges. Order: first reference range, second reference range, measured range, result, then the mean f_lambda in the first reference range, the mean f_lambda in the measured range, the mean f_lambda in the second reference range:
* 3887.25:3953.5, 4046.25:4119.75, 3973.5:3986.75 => 1.67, 17.5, 16.4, 20.9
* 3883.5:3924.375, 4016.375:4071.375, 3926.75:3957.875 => 4.90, 18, 16.3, 22.9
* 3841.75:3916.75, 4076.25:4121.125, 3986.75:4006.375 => -2.44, 17.2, 21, 20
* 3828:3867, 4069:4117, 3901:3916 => -3.11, 15.2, 19.9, 20.1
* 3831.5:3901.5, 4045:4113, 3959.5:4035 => -0.71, 15.7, 19.1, 20.8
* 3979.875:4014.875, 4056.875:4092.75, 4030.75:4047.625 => -1.23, 21.2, 23.5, 22.4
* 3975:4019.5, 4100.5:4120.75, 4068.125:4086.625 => -2.85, 20.6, 22.2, 18.7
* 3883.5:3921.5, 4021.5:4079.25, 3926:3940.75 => 3.55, 17.9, 14.3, 22.8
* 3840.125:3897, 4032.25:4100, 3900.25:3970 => 4.23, 16.2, 17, 22.1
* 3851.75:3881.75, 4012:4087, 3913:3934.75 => 1.10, 17.7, 18.3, 22.8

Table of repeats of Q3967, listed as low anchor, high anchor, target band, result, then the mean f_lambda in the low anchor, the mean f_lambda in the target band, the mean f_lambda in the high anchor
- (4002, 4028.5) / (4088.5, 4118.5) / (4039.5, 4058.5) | -0.043 mag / 23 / 22.3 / 18.8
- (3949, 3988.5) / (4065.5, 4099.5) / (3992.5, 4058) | -0.237 mag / 14.9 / 22.6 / 21.6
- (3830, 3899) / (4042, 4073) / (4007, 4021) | -0.120 mag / 15.5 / 23.2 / 22.3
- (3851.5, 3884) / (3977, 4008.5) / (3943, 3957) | 0.046 mag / 17.4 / 18.5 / 20.2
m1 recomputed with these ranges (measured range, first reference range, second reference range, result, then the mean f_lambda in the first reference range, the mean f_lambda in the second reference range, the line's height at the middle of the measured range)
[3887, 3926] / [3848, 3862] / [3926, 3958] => -3.49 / 17.7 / 16.4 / 16.9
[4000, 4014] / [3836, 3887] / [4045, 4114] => -2.29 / 16.1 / 20.8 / 19.2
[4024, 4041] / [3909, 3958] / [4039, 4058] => -1.60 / 17.9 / 22.3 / 21.7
